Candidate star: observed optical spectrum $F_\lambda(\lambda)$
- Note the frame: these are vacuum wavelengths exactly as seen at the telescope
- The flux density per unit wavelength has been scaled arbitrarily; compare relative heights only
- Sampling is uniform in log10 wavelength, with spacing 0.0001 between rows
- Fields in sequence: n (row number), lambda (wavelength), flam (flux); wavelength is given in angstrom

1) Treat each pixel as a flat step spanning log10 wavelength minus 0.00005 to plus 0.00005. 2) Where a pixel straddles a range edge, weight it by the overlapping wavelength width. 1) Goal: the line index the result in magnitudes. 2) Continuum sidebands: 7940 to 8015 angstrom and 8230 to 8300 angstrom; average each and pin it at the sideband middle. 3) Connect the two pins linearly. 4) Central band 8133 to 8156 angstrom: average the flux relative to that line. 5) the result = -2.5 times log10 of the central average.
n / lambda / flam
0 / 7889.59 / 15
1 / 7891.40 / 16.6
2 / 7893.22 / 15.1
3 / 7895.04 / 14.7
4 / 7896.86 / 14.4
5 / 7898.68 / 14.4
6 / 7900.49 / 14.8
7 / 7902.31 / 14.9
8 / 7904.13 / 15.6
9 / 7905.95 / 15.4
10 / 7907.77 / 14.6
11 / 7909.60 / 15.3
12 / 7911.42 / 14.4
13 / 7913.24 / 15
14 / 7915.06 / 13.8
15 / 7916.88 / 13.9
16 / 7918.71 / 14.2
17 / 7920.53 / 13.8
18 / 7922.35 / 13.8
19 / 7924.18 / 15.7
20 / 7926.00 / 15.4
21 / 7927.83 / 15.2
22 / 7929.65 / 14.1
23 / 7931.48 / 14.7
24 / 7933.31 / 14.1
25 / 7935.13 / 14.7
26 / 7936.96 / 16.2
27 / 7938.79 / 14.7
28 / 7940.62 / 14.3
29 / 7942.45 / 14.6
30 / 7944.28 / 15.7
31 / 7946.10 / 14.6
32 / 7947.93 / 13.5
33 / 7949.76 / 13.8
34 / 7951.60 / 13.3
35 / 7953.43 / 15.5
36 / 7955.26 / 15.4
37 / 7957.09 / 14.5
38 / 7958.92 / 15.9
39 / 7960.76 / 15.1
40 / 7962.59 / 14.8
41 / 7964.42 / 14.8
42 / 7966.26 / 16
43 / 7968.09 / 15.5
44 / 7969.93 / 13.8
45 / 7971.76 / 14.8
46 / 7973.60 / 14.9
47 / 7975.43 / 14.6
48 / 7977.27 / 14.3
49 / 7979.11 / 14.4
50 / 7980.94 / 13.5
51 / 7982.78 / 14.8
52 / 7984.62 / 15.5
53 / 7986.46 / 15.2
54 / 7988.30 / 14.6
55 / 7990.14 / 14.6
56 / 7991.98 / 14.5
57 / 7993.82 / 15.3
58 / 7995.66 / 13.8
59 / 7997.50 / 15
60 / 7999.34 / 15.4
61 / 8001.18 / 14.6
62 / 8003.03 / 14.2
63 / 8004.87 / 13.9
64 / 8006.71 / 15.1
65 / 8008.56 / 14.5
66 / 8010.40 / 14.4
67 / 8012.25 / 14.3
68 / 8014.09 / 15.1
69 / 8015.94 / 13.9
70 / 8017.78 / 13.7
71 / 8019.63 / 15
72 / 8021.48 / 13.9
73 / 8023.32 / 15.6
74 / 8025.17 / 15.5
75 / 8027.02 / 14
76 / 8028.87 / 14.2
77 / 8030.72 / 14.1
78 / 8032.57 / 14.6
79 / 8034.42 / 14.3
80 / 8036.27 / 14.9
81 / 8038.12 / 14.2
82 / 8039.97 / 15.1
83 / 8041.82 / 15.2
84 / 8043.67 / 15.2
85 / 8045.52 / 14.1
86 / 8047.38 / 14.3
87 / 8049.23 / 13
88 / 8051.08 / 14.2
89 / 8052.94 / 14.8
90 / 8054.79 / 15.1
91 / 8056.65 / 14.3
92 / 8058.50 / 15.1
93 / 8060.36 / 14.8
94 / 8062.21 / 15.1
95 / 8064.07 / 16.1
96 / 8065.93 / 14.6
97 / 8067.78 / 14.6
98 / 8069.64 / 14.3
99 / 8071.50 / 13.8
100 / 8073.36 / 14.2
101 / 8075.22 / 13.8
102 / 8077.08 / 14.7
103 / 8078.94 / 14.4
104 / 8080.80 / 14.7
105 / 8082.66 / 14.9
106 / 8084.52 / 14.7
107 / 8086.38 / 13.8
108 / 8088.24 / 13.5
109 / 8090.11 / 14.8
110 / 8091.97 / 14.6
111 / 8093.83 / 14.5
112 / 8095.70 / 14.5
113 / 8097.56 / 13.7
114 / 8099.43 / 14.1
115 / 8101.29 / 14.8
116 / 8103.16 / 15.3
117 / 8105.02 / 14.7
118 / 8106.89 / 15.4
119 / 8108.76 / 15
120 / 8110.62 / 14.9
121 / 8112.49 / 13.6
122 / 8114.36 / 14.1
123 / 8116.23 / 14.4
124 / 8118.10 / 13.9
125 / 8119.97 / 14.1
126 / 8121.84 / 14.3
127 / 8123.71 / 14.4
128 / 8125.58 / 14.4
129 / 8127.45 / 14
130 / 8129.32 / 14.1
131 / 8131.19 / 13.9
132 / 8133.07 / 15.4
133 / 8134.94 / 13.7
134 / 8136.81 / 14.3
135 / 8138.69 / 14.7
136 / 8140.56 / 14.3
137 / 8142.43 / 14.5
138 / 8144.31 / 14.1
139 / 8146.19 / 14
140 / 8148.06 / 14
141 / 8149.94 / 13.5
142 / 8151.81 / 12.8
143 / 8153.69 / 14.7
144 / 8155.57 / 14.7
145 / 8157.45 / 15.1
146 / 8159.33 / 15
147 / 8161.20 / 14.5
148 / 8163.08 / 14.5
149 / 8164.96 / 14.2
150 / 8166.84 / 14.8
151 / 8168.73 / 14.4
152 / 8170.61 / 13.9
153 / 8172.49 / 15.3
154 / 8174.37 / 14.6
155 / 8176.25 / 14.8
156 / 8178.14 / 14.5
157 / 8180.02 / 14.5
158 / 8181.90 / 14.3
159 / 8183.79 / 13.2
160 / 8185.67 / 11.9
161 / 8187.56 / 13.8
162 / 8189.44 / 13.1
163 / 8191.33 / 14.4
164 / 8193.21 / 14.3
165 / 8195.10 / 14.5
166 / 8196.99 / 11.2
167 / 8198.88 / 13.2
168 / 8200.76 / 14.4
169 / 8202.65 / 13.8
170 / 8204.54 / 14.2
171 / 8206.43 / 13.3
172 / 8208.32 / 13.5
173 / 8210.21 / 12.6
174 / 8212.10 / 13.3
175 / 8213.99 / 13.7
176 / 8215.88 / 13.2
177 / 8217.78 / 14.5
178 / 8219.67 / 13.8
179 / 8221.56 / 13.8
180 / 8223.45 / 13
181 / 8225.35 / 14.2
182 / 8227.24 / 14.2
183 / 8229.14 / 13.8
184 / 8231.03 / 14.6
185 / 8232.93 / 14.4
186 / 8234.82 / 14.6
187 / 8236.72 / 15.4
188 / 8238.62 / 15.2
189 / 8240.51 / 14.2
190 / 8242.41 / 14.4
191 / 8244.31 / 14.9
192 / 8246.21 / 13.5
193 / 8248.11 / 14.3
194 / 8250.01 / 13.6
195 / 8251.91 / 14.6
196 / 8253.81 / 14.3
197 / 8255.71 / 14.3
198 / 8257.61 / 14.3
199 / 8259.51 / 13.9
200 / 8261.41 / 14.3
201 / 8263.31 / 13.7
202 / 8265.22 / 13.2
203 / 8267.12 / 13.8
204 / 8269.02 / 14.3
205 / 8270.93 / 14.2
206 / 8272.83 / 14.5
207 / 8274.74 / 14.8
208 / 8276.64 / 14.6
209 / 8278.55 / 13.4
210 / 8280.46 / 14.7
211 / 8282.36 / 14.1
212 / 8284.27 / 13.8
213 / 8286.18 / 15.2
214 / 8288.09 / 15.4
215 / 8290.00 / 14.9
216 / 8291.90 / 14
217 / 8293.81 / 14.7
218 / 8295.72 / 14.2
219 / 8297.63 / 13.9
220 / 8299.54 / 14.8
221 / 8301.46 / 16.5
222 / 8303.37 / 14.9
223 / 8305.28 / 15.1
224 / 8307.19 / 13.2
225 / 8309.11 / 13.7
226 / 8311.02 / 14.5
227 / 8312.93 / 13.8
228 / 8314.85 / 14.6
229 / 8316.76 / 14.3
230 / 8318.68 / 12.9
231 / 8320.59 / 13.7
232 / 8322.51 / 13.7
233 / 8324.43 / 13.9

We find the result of 0.026 mag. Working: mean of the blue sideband 14.7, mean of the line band 14.2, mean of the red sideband 14.3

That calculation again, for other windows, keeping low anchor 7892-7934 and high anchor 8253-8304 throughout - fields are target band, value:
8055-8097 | 0.00 mag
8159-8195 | 0.02 mag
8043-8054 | 0.02 mag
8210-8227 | 0.06 mag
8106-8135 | 0.01 mag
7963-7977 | -0.02 mag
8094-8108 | -0.01 mag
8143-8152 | 0.05 mag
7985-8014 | 0.00 mag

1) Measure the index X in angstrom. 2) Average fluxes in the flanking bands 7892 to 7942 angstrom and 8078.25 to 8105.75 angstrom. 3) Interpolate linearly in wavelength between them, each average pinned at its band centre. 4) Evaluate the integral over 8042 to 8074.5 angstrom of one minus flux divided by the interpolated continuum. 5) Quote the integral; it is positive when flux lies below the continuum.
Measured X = -0.1 angstrom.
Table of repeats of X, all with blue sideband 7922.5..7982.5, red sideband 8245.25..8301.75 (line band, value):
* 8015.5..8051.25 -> 0.43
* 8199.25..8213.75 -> 0.83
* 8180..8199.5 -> 1.31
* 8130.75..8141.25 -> 0.06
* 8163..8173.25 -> -0.04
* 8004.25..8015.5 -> 0.10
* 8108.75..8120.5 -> 0.23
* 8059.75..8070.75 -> -0.23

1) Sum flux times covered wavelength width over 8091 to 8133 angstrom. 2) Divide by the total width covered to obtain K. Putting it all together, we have 14.4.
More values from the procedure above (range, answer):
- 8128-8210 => 14.1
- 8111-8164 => 14.3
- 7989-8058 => 14.5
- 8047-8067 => 14.7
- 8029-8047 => 14.6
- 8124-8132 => 14.1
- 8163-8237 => 13.9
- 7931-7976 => 14.8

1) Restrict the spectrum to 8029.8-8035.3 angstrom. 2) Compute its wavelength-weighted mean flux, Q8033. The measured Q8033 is 14.3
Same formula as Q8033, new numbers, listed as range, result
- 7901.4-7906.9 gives 15.3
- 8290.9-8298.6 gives 14.2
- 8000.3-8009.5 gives 14.5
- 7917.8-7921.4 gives 14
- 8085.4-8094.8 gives 14.2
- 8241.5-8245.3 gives 14.6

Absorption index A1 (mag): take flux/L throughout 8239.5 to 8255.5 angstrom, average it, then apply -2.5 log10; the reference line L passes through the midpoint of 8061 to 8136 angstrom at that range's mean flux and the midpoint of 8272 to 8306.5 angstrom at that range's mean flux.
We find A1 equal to 0.027 mag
